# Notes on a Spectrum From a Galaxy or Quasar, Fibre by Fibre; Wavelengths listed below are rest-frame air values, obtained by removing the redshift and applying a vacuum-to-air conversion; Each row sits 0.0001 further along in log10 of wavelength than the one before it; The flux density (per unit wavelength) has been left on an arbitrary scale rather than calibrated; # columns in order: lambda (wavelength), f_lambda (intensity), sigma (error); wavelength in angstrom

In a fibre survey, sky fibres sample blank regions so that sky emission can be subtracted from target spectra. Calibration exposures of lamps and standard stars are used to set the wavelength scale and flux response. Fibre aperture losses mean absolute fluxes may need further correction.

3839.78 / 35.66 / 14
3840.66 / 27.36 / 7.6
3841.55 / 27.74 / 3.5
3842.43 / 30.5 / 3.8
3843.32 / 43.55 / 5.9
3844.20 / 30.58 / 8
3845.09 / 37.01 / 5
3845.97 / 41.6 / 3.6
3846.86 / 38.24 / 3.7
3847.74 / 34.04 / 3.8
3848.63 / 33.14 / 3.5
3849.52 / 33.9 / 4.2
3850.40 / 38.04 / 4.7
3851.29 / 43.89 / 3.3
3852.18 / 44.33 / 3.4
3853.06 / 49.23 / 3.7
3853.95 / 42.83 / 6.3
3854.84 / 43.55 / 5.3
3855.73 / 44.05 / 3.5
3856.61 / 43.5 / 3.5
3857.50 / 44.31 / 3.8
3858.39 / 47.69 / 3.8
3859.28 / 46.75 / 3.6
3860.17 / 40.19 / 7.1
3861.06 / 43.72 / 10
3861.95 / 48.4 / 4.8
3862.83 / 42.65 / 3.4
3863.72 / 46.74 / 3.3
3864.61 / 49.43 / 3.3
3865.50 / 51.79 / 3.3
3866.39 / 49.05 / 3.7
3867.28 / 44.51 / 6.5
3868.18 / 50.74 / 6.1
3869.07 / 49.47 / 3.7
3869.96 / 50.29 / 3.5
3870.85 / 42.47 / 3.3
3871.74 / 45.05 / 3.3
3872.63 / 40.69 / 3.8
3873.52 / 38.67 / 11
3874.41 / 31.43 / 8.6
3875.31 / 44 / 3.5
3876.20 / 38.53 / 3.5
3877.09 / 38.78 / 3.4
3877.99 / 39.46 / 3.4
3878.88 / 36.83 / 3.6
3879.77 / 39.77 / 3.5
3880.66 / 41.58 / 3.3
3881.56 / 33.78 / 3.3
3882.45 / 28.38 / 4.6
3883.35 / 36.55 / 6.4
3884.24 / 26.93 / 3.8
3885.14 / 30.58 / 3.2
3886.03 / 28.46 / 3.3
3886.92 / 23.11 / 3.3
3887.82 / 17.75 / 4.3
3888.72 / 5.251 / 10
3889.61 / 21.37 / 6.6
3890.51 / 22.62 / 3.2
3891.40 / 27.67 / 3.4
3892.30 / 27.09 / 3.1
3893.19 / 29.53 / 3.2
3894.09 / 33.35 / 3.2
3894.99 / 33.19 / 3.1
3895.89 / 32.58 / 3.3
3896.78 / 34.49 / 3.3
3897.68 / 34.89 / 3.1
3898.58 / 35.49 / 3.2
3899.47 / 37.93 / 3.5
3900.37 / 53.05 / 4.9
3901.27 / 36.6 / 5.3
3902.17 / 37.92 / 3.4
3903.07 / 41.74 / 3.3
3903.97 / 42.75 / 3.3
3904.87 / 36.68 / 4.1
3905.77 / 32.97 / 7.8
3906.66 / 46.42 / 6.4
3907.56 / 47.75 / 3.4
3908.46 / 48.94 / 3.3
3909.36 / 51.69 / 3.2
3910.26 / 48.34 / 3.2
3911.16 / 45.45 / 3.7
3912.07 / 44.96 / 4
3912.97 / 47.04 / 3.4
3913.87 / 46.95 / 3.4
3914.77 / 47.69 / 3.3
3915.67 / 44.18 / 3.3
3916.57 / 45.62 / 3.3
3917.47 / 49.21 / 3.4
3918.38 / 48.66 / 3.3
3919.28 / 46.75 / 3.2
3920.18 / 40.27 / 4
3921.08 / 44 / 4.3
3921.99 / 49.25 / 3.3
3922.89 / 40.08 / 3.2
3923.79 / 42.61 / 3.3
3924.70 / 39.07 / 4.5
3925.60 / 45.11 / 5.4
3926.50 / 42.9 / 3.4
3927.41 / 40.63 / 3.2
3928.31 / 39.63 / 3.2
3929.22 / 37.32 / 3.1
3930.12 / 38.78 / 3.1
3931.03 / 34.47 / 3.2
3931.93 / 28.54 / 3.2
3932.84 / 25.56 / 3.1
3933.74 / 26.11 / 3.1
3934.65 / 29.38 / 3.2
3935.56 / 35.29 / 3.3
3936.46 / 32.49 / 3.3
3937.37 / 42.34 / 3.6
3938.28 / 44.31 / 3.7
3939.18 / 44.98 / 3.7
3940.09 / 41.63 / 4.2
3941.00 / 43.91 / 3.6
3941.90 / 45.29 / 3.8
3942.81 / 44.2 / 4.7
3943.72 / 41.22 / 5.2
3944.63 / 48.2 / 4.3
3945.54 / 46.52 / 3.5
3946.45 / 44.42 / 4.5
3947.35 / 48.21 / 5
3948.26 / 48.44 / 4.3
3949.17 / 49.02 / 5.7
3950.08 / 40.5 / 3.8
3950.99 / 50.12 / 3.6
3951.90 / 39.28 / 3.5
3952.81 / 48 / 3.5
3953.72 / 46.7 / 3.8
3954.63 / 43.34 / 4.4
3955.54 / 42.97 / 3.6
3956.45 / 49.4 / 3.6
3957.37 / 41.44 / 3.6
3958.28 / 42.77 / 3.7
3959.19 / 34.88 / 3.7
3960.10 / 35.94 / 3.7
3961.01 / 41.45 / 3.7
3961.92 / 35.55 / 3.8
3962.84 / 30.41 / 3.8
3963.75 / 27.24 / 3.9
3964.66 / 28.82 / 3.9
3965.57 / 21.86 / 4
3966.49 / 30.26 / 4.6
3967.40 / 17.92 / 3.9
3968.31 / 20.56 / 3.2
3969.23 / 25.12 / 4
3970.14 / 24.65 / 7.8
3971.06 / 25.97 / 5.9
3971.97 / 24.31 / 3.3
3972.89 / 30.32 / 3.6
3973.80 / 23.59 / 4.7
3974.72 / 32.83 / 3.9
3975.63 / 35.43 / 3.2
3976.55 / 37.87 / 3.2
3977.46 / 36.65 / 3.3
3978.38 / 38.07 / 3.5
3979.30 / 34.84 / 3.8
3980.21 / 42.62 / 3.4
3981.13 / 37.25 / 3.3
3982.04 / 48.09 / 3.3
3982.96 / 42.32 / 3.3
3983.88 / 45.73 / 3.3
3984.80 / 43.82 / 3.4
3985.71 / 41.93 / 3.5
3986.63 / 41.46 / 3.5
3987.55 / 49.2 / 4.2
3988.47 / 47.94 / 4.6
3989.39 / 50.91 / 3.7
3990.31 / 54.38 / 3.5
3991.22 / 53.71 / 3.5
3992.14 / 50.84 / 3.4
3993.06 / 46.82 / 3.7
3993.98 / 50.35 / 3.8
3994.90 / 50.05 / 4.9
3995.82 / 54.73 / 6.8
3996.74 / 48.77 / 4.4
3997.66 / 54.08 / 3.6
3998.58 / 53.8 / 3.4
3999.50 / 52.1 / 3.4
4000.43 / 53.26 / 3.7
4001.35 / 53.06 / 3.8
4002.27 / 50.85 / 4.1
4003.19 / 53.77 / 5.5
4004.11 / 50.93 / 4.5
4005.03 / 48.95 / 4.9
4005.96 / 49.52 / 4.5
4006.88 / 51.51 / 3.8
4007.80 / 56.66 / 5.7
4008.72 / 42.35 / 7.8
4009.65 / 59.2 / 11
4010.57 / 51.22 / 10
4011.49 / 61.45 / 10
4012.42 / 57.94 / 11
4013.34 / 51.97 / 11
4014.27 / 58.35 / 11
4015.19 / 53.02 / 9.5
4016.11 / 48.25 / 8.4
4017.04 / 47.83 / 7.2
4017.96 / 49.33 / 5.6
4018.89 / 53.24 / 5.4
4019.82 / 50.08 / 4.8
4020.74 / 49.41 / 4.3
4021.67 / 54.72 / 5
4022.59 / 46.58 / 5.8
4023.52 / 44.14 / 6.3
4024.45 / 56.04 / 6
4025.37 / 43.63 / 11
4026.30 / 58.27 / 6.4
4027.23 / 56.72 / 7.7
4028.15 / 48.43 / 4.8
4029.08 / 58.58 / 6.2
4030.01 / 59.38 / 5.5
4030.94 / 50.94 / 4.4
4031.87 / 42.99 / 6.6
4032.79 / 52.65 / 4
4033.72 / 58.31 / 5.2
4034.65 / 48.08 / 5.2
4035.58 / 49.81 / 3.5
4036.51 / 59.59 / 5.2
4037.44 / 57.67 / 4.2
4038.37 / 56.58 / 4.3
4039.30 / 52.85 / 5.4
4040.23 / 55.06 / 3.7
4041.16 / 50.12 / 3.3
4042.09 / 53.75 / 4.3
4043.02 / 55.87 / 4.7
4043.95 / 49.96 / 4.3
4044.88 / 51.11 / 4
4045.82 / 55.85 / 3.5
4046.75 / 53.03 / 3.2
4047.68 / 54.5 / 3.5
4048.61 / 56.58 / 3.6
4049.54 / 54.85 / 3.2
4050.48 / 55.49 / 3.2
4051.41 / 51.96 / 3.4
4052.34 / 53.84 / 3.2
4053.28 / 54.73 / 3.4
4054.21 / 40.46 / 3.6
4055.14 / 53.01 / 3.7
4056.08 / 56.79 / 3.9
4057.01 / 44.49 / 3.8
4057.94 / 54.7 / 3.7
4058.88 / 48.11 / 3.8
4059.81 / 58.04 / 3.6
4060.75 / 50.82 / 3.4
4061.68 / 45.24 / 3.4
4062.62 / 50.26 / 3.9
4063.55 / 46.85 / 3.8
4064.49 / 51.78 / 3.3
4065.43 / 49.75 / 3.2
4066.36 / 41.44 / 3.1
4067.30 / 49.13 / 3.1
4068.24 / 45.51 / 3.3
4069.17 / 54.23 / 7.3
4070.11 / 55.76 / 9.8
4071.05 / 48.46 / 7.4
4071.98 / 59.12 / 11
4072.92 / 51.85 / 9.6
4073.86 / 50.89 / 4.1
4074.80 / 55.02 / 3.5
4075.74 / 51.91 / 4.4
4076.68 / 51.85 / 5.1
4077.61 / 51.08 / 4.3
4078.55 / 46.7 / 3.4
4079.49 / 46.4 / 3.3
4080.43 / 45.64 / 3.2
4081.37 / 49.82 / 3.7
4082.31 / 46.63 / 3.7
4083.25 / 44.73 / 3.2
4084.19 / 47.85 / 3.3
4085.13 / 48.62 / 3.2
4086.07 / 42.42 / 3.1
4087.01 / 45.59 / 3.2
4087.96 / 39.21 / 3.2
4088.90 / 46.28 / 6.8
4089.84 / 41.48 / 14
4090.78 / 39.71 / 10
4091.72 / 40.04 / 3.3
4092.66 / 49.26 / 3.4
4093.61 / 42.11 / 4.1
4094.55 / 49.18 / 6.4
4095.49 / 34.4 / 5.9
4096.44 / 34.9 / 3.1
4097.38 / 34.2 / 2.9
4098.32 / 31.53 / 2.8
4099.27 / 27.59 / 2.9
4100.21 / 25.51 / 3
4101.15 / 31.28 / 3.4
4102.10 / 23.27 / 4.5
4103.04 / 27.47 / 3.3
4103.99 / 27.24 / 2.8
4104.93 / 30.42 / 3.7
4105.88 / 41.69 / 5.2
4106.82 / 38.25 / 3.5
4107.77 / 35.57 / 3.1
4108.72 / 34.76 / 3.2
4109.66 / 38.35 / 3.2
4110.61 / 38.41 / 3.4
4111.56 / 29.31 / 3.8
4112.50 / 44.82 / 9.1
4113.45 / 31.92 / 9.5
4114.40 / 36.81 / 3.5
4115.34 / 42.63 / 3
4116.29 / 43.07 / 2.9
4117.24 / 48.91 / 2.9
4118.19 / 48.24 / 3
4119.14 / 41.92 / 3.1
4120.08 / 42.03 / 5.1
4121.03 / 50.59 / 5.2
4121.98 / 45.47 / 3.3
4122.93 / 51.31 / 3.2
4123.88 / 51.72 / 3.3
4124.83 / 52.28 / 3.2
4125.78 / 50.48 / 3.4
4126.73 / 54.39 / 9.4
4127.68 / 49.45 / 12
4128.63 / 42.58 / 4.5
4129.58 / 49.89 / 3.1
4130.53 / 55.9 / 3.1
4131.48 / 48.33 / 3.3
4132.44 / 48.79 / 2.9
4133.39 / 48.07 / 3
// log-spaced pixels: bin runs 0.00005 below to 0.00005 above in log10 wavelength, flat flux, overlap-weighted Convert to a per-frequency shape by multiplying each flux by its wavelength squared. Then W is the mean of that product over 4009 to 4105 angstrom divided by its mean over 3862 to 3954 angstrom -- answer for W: 1.3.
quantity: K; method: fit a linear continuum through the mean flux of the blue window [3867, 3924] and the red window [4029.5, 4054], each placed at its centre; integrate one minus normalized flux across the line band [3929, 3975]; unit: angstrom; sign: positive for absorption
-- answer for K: 7.8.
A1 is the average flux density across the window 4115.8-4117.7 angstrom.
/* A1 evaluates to 45.8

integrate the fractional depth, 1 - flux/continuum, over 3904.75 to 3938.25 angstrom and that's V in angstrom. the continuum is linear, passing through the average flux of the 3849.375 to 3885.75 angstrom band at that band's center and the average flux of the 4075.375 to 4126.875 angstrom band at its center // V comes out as 0.3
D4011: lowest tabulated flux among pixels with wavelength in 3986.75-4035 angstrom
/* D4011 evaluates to 42.35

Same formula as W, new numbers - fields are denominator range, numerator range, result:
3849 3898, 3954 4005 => 1.13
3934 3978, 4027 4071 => 1.46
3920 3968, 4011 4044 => 1.40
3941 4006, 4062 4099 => 1.16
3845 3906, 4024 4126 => 1.36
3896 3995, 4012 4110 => 1.25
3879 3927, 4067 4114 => 1.21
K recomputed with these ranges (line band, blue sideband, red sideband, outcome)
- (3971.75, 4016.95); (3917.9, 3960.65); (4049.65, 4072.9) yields -1.3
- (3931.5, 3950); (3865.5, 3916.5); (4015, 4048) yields 1.2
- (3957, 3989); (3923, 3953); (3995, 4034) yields 7.8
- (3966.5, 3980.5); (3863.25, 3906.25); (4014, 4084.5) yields 4.6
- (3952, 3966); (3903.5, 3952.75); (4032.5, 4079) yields 2.1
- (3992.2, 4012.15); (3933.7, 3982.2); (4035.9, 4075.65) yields -3.6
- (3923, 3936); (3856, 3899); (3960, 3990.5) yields 0.0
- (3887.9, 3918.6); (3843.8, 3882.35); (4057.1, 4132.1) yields 2.9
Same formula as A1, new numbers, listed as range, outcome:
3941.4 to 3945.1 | 44.7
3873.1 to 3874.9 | 35.1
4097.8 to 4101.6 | 29.1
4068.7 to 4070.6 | 54.9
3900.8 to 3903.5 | 38.8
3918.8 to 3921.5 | 43.9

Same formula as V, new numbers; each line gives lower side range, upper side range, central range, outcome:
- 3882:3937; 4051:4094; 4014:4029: -2.04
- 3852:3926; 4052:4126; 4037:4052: -3.69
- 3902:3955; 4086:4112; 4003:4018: -4.91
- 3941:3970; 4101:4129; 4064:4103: -3.58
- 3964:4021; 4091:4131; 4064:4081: -3.51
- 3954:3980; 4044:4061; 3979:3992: -2.93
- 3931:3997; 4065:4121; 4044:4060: -4.34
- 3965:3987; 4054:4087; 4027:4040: -3.14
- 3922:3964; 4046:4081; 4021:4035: -1.14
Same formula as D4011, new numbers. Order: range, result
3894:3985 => 17.92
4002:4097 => 34.4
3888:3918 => 5.251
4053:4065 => 40.46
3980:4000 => 37.25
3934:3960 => 29.38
